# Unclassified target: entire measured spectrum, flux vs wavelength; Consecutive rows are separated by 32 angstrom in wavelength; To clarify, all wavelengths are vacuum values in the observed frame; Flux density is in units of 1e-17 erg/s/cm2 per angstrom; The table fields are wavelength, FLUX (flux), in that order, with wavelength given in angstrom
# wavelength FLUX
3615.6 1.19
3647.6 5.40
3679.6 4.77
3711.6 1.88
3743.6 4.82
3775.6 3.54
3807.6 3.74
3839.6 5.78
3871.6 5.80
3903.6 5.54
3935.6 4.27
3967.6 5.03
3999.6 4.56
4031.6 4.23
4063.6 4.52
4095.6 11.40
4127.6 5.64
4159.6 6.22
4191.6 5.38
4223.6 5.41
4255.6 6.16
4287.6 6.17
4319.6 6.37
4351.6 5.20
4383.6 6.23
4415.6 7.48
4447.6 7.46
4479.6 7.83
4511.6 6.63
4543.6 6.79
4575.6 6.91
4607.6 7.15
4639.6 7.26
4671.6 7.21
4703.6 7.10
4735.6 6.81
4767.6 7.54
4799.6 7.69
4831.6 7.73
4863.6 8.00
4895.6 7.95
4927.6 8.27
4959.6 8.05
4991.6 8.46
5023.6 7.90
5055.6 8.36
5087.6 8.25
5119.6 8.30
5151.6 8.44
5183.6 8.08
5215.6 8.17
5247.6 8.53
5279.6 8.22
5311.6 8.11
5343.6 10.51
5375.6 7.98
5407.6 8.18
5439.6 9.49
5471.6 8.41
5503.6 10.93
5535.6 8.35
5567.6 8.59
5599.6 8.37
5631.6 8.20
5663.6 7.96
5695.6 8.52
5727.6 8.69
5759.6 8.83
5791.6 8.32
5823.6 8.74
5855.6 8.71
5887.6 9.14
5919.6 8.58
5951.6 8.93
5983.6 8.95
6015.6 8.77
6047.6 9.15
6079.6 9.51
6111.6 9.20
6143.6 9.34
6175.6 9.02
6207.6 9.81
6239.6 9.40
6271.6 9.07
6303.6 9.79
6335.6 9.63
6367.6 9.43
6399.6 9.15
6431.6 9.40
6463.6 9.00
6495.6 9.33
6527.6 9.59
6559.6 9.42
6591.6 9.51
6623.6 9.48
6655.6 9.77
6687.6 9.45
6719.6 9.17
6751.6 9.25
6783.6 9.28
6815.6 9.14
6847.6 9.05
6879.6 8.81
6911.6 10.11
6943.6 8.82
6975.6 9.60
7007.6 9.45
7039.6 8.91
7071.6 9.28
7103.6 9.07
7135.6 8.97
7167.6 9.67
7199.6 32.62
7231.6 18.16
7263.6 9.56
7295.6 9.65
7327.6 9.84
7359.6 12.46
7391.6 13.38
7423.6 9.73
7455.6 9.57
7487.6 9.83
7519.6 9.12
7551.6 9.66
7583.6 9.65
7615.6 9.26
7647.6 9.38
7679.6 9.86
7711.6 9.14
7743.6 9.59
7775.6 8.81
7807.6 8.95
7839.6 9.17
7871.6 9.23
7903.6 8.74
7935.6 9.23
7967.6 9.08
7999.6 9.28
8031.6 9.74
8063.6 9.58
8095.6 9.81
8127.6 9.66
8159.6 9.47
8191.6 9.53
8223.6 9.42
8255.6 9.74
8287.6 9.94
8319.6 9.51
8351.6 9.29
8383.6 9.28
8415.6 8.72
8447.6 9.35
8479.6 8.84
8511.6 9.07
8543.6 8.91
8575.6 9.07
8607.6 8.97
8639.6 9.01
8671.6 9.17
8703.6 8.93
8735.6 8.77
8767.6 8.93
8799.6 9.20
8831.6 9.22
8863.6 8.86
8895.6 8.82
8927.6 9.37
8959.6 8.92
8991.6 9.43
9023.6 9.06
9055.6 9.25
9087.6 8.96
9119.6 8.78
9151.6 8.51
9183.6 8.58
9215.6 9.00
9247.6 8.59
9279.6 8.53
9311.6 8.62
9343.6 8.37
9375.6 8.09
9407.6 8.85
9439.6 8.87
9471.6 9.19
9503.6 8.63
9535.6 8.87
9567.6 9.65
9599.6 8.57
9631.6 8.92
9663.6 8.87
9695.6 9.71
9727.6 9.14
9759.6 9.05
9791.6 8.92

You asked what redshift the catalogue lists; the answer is 0.097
